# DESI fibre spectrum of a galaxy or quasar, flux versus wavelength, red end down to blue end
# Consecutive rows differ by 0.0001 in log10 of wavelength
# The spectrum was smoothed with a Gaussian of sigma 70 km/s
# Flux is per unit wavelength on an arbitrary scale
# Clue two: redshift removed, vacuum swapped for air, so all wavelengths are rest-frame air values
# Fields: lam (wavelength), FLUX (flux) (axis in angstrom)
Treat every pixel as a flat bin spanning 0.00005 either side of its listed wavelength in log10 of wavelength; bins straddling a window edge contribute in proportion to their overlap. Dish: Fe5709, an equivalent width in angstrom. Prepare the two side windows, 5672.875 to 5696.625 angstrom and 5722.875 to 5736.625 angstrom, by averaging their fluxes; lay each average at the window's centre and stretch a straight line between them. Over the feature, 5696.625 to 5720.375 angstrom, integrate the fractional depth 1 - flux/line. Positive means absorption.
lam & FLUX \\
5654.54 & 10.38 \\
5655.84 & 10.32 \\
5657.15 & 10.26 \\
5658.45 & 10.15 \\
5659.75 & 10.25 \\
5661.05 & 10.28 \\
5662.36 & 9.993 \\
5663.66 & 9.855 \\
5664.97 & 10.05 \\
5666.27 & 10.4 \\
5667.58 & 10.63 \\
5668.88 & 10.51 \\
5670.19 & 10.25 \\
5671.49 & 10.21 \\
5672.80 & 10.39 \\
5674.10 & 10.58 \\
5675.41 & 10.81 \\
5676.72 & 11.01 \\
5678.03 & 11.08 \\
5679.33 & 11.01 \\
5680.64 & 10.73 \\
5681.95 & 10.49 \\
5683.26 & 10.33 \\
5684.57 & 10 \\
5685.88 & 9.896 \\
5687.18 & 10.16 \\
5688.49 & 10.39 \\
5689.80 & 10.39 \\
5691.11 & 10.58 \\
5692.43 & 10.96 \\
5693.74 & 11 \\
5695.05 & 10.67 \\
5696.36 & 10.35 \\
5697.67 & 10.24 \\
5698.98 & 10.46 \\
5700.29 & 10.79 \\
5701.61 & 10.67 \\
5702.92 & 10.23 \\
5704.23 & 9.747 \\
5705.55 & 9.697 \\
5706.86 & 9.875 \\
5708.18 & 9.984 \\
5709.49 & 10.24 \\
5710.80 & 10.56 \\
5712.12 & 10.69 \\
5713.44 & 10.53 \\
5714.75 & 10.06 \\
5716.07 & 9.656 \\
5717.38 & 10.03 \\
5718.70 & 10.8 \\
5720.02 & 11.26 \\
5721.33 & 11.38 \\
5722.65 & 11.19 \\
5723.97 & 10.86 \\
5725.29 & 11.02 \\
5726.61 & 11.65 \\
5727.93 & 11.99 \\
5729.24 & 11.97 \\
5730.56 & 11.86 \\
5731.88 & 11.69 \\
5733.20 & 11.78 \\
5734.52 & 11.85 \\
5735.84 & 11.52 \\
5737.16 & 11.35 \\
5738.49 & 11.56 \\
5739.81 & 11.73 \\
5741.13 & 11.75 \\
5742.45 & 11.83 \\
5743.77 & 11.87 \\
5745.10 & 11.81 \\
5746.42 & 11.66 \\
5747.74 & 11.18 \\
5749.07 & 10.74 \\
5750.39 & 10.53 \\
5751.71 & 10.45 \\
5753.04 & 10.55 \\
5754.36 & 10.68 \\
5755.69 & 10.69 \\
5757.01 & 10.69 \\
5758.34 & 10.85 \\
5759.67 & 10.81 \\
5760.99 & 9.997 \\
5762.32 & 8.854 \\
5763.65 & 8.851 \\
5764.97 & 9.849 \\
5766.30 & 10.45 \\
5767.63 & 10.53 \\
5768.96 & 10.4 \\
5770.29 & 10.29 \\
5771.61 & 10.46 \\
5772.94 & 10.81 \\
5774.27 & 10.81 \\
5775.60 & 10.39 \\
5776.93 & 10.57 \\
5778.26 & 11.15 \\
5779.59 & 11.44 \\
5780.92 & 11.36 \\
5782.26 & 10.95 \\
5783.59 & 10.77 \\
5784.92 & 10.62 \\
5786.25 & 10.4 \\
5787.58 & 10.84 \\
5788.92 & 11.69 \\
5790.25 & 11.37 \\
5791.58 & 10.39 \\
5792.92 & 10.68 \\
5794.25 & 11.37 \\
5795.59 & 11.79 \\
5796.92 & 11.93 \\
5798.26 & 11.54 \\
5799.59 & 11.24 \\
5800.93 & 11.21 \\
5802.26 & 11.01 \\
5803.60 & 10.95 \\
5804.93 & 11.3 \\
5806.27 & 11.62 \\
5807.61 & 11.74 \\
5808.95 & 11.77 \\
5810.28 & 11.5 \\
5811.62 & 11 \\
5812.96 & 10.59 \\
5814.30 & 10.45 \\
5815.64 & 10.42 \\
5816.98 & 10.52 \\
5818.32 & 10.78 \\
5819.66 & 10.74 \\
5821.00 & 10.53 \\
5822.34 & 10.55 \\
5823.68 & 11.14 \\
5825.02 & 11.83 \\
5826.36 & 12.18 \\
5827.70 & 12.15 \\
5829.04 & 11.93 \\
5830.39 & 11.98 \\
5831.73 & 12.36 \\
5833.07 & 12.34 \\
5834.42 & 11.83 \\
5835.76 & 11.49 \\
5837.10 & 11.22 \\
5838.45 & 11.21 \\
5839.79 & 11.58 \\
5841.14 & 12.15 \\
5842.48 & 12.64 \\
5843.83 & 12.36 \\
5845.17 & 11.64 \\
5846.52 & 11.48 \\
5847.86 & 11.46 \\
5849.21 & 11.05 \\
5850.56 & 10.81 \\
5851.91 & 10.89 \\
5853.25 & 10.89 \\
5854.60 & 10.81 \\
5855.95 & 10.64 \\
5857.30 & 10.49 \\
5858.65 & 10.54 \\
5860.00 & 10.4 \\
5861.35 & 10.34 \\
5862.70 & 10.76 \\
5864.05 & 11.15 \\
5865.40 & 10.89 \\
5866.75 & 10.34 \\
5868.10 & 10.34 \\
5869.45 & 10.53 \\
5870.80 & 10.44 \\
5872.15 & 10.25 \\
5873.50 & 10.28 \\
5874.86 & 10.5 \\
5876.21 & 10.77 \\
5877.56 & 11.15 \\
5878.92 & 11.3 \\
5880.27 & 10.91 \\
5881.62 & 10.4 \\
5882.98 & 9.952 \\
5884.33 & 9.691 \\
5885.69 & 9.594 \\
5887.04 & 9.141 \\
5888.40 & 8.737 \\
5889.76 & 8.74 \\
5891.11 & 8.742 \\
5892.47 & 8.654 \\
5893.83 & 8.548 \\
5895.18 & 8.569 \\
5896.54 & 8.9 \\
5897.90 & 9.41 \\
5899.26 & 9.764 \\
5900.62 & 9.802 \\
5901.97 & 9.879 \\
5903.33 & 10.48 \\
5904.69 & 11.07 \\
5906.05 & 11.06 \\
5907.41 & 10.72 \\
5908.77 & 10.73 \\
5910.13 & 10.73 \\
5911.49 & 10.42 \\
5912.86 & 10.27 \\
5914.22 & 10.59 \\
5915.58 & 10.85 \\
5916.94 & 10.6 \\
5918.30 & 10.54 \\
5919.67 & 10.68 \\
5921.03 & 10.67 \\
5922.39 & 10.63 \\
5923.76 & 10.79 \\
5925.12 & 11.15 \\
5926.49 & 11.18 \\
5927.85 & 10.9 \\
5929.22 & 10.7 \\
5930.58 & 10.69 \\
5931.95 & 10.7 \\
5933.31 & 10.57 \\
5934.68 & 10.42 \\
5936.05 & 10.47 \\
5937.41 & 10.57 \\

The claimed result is 1.76 angstrom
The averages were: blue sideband 10.6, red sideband 11.6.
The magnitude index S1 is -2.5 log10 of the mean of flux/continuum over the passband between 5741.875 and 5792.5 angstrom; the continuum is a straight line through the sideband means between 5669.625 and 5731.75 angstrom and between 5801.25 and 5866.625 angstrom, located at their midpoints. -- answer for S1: 0.021 mag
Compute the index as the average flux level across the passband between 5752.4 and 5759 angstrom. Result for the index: 10.7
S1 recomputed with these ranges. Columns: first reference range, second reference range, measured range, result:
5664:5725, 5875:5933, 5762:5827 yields -0.06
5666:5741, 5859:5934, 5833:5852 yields -0.12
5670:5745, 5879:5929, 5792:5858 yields -0.09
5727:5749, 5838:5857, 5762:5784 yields 0.11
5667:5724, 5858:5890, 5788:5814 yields -0.09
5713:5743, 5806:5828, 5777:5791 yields 0.01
